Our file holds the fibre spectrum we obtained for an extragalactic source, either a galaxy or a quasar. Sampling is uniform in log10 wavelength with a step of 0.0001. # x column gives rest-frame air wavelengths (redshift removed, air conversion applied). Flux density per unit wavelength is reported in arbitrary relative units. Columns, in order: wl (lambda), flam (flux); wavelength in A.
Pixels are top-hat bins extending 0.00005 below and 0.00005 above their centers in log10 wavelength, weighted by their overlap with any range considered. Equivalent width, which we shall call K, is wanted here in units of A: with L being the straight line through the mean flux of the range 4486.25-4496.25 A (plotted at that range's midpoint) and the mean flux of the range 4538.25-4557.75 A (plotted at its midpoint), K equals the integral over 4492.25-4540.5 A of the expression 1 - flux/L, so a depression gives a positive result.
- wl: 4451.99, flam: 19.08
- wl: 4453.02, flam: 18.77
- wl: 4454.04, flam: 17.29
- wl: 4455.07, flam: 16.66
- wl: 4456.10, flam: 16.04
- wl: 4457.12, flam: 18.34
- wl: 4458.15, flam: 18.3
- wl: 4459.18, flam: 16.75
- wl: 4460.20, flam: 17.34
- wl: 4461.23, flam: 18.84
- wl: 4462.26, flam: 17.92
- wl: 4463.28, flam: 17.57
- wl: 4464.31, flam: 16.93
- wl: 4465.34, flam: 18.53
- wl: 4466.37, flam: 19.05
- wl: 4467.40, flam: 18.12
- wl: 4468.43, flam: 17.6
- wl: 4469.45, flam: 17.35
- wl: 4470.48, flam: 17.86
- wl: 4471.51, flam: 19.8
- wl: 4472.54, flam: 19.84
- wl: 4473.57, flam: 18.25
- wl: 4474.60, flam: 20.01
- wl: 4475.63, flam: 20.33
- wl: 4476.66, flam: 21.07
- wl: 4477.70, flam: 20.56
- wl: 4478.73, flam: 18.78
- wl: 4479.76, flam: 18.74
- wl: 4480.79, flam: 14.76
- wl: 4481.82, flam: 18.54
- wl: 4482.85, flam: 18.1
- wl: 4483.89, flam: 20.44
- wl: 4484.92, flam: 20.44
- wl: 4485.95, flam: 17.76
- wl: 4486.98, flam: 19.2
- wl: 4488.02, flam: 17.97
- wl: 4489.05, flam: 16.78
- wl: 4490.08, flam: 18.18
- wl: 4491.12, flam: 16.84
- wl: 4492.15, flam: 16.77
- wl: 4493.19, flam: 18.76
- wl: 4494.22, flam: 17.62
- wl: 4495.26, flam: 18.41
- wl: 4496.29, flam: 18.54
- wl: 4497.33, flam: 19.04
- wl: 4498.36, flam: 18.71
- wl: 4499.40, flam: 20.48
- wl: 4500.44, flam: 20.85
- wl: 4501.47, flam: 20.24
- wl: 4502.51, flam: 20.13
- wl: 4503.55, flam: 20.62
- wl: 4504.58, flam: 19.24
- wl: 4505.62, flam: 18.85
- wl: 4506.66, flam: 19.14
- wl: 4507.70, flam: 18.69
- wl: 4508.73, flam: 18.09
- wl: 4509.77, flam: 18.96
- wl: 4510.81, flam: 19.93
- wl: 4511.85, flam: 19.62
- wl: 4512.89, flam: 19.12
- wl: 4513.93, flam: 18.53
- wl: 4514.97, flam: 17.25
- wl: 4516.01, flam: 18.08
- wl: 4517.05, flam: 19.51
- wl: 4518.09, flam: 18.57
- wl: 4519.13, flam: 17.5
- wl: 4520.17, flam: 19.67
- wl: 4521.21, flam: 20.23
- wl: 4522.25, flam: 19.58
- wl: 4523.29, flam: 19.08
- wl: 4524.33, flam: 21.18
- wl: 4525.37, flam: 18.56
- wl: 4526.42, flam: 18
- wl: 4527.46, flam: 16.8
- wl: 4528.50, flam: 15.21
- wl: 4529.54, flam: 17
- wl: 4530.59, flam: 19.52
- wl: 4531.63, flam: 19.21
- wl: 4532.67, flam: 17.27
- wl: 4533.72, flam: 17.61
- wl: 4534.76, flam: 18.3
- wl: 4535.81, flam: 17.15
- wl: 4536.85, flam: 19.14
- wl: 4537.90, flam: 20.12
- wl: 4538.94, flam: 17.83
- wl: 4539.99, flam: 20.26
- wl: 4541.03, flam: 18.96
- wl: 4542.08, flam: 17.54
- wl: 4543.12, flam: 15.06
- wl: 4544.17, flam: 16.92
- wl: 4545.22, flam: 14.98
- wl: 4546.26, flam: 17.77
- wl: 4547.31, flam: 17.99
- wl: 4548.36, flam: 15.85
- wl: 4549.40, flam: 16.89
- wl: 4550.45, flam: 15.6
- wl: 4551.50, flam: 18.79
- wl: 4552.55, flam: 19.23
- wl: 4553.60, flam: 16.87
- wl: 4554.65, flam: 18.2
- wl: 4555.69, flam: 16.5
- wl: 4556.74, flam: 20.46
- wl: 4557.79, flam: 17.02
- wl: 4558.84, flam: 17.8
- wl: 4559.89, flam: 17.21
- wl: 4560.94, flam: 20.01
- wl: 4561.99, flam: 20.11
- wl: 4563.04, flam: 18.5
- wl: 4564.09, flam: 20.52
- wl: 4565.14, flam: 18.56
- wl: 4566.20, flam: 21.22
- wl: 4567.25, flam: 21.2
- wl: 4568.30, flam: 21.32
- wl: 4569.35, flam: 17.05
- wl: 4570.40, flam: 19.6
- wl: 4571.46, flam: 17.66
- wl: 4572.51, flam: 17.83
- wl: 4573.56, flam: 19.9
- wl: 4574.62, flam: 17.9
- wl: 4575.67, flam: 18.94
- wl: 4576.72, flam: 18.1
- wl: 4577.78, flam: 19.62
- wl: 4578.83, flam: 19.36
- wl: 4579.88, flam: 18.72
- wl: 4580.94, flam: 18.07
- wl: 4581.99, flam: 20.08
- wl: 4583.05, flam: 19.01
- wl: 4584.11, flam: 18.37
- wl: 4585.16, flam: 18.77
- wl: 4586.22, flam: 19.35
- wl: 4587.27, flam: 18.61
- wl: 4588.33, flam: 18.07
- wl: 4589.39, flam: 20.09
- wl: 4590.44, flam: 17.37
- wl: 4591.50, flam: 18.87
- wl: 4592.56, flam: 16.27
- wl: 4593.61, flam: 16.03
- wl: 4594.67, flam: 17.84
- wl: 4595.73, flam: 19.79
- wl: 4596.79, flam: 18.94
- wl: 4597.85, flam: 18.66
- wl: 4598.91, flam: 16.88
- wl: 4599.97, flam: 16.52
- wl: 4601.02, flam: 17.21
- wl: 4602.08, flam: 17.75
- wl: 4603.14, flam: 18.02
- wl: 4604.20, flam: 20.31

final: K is -2.9 A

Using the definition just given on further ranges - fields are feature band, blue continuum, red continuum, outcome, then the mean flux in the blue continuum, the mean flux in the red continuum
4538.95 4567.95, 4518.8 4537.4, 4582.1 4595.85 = 0.3 A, 18.4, 18.3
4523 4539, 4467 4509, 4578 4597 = 0.4 A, 18.8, 18.5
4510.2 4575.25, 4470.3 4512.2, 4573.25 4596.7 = 1.2 A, 19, 18.6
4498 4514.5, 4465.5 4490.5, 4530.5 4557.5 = -1.0 A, 18.7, 17.8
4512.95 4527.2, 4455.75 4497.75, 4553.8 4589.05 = -0.2 A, 18.4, 18.9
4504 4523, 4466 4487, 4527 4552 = -0.9 A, 18.9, 17.6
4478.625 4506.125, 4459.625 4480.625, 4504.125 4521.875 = 0.1 A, 18.7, 18.9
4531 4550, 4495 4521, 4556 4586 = 1.4 A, 19.1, 19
